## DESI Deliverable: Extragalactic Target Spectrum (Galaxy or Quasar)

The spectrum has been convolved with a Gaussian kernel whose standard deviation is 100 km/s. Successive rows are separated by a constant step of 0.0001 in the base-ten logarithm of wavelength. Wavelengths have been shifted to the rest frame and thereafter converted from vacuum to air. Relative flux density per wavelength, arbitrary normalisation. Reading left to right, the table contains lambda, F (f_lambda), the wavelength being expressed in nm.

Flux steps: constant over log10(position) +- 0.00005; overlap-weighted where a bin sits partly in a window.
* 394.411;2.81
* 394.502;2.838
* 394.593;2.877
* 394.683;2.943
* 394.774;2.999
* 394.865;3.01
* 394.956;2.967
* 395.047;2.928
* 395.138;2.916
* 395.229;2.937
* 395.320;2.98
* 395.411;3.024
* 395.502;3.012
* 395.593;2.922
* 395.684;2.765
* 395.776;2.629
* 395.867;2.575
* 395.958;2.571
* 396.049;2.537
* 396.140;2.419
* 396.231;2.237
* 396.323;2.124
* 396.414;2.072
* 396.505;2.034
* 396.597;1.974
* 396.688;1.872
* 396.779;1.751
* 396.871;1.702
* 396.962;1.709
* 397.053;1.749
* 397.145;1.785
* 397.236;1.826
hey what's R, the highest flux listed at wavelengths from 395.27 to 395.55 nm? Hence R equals 3.024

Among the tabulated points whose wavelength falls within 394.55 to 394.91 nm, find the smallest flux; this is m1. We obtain 2.877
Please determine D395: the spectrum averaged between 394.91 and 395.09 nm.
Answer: 2.95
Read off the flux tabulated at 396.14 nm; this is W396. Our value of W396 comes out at 2.419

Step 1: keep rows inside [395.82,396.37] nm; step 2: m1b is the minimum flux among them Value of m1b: 2.124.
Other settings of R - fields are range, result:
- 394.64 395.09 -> 3.01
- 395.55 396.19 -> 2.922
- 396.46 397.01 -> 2.034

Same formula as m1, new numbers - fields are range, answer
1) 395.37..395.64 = 2.922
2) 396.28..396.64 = 1.974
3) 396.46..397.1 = 1.702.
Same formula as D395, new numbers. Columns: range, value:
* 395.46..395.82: 2.83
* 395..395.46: 2.96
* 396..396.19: 2.48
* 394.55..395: 2.96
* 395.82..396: 2.58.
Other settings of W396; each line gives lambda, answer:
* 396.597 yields 1.974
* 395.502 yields 3.012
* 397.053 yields 1.749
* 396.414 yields 2.072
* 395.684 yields 2.765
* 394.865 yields 3.01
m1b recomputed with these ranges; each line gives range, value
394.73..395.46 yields 2.916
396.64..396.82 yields 1.751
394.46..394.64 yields 2.838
